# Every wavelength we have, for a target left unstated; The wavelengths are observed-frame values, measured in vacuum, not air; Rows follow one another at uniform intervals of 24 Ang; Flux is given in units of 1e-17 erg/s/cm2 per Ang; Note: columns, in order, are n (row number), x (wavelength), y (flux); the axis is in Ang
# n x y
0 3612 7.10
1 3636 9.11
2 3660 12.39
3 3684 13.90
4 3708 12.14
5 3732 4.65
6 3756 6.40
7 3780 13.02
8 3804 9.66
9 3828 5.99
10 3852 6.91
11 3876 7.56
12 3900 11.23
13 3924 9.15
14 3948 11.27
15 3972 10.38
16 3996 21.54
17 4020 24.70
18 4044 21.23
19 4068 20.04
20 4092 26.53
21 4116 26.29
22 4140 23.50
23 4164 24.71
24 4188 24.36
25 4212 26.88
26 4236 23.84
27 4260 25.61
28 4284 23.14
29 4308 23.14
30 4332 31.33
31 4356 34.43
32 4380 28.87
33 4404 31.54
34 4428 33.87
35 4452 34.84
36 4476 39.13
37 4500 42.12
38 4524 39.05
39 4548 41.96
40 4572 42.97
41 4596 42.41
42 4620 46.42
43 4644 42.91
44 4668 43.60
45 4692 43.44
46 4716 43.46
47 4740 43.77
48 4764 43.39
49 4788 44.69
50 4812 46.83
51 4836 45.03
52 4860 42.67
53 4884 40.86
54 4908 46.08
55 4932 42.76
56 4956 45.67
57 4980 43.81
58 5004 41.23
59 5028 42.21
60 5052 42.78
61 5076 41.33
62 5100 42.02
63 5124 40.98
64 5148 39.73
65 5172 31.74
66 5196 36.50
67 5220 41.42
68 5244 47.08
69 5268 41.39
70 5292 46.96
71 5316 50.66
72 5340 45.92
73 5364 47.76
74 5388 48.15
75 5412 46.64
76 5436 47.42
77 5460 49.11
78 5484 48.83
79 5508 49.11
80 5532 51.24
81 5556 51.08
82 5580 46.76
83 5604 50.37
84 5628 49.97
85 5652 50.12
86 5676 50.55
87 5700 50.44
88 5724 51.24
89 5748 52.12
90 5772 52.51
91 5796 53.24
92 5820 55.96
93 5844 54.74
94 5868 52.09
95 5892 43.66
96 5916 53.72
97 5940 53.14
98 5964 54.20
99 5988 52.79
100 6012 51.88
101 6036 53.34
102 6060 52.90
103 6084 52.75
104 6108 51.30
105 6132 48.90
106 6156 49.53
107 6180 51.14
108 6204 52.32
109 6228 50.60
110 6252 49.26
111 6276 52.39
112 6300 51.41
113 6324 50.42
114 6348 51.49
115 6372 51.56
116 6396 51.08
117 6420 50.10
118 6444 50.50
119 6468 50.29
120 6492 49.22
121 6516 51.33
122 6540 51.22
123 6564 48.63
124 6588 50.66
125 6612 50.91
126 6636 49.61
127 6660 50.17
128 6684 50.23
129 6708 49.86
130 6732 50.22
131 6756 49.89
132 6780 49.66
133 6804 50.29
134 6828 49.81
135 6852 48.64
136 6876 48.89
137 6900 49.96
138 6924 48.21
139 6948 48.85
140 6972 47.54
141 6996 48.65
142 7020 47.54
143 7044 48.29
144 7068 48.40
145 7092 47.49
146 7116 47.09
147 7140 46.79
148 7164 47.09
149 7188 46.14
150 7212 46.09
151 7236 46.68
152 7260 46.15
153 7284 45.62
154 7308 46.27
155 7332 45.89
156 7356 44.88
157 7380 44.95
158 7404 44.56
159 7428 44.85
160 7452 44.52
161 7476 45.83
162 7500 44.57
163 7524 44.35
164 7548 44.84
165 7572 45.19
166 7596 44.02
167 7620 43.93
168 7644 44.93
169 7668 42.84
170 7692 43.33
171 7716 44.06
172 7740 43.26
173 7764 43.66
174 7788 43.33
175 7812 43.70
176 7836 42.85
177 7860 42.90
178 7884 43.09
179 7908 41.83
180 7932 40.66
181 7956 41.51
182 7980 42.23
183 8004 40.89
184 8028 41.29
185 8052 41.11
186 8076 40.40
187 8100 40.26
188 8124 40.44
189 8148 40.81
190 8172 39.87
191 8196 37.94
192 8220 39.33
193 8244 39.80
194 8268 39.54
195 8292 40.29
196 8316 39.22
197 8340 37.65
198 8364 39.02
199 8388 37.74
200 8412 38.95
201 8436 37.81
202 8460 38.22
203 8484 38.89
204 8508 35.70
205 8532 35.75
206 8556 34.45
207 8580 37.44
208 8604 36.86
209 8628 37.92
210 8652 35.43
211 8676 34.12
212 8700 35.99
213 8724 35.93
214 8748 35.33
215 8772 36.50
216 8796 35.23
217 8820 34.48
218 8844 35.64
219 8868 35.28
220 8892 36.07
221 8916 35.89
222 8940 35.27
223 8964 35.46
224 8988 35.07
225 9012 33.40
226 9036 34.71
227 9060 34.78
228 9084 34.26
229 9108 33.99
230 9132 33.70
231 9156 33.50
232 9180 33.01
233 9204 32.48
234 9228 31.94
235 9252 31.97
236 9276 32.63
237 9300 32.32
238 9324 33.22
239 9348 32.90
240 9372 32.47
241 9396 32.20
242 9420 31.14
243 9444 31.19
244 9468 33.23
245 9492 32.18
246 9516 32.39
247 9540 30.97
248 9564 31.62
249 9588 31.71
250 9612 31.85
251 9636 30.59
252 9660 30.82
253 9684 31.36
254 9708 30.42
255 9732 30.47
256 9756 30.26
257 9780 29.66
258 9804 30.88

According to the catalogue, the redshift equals 0.000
